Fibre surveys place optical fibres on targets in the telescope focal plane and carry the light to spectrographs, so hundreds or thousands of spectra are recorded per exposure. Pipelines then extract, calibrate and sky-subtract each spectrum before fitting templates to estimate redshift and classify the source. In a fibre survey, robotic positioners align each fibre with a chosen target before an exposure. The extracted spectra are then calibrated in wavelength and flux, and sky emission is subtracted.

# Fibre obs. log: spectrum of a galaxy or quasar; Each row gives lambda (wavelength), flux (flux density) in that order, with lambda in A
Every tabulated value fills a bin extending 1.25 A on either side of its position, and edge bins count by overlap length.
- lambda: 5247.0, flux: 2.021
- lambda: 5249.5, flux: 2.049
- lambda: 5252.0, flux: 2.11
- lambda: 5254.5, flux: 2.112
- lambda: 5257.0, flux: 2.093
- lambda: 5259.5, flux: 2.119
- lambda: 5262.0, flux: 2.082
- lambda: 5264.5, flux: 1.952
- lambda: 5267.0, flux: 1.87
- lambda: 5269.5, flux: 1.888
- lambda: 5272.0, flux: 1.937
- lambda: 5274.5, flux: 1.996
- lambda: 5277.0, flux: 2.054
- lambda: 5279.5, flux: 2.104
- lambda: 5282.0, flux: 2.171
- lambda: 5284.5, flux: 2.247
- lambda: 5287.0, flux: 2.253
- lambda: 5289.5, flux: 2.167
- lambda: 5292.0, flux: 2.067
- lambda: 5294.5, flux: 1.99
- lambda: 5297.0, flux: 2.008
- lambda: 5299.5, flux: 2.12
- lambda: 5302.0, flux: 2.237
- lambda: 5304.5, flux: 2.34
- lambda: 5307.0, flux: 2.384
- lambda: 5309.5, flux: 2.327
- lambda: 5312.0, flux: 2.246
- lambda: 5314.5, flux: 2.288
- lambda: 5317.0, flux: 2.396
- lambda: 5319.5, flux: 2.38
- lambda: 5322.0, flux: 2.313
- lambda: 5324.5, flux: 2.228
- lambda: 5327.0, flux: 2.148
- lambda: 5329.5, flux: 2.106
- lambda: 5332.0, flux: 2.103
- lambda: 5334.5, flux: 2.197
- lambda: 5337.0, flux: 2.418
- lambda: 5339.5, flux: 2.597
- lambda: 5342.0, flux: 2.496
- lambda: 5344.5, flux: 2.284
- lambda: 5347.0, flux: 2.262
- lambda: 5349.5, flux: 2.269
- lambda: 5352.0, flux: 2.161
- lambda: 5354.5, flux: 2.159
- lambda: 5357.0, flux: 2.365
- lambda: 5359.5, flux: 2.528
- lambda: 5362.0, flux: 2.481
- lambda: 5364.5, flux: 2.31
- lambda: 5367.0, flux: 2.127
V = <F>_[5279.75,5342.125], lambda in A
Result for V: 2.24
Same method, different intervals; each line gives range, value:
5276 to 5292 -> 2.16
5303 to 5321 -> 2.34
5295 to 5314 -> 2.23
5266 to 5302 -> 2.07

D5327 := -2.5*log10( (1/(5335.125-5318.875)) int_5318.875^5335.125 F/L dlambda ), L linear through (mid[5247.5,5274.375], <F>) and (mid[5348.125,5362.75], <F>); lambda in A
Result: 0.012 mag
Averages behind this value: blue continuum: 2.02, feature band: 2.2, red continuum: 2.32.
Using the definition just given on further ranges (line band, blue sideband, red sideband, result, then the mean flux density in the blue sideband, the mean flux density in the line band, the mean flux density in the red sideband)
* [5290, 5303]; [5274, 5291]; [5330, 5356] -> 0.048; 2.15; 2.09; 2.29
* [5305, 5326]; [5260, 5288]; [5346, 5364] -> -0.063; 2.05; 2.32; 2.32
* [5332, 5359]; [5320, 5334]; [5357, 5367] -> -0.010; 2.19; 2.32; 2.39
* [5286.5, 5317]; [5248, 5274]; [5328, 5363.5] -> -0.023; 2.02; 2.21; 2.31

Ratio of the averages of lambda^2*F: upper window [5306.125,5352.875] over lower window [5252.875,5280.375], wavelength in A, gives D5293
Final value 1.16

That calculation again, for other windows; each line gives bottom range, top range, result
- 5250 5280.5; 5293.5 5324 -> 1.13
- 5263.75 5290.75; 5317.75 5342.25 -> 1.14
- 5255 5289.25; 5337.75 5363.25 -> 1.18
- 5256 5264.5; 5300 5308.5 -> 1.13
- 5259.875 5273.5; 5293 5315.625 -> 1.15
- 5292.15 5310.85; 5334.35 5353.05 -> 1.09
